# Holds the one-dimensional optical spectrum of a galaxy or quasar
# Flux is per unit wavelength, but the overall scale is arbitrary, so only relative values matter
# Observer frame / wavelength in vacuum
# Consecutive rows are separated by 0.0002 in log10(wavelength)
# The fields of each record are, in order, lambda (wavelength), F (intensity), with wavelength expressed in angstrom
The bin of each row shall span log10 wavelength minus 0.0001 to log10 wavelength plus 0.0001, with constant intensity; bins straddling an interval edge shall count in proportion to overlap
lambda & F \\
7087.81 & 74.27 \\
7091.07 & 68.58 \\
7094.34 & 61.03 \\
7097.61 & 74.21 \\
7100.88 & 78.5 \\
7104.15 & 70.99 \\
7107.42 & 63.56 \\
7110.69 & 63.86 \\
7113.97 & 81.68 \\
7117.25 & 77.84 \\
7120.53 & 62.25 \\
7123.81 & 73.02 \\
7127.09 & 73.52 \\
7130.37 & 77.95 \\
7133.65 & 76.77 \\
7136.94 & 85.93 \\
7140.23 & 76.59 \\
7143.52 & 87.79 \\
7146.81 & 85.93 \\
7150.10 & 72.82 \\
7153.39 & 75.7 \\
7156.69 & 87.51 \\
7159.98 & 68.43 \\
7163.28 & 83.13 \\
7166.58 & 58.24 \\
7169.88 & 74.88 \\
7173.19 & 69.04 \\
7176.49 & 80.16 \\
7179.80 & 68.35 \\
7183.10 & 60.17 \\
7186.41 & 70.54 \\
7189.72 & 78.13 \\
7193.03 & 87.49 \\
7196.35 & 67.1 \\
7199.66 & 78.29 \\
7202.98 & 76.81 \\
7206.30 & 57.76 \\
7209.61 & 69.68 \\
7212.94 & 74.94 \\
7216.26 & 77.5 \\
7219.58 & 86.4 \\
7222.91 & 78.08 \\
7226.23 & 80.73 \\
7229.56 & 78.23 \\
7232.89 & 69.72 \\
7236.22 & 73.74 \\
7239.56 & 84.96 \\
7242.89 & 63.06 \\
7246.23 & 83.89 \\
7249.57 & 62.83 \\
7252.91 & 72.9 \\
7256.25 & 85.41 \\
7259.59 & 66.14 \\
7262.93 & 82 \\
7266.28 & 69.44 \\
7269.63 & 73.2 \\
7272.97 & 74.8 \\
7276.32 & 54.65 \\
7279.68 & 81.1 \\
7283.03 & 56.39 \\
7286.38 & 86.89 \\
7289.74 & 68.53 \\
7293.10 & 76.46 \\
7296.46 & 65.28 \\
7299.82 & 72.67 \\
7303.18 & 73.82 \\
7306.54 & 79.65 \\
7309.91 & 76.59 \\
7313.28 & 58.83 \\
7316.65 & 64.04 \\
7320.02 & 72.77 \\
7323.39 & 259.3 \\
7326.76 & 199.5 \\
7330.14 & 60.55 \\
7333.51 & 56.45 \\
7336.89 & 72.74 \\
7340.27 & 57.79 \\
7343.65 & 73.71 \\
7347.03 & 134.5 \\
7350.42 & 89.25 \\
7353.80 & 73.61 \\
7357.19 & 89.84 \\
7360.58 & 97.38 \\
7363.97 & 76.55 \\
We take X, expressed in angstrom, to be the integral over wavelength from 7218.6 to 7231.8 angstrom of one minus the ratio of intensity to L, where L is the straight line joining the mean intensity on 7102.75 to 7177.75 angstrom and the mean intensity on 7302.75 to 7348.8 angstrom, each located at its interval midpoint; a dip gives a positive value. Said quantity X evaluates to 0.7 angstrom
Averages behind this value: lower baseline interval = 75.1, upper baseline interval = 96.3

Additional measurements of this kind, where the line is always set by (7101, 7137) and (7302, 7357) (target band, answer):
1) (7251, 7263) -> 1.55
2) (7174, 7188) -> 1.67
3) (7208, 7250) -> 3.96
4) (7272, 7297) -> 5.28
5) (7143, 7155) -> -0.61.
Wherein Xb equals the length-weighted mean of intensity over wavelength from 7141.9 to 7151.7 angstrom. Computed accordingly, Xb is 82.2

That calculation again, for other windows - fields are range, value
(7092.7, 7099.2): 67.5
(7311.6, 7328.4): 131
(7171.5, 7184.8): 69.4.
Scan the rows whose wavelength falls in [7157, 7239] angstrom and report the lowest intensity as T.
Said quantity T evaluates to 57.76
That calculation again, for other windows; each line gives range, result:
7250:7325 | 54.65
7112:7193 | 58.24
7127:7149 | 73.52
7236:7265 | 62.83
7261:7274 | 69.44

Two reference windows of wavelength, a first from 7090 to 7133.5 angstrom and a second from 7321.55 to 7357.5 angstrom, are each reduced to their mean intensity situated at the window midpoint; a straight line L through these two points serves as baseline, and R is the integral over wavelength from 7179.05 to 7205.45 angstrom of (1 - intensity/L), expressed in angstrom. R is 3.4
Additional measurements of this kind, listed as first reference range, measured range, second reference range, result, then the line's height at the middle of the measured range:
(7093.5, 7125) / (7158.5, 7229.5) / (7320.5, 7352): 9.8 angstrom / 85.5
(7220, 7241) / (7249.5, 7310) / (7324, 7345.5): 9.5 angstrom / 86.4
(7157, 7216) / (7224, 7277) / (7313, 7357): 6.2 angstrom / 83.8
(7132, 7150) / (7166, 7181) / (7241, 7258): 1.6 angstrom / 79.4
